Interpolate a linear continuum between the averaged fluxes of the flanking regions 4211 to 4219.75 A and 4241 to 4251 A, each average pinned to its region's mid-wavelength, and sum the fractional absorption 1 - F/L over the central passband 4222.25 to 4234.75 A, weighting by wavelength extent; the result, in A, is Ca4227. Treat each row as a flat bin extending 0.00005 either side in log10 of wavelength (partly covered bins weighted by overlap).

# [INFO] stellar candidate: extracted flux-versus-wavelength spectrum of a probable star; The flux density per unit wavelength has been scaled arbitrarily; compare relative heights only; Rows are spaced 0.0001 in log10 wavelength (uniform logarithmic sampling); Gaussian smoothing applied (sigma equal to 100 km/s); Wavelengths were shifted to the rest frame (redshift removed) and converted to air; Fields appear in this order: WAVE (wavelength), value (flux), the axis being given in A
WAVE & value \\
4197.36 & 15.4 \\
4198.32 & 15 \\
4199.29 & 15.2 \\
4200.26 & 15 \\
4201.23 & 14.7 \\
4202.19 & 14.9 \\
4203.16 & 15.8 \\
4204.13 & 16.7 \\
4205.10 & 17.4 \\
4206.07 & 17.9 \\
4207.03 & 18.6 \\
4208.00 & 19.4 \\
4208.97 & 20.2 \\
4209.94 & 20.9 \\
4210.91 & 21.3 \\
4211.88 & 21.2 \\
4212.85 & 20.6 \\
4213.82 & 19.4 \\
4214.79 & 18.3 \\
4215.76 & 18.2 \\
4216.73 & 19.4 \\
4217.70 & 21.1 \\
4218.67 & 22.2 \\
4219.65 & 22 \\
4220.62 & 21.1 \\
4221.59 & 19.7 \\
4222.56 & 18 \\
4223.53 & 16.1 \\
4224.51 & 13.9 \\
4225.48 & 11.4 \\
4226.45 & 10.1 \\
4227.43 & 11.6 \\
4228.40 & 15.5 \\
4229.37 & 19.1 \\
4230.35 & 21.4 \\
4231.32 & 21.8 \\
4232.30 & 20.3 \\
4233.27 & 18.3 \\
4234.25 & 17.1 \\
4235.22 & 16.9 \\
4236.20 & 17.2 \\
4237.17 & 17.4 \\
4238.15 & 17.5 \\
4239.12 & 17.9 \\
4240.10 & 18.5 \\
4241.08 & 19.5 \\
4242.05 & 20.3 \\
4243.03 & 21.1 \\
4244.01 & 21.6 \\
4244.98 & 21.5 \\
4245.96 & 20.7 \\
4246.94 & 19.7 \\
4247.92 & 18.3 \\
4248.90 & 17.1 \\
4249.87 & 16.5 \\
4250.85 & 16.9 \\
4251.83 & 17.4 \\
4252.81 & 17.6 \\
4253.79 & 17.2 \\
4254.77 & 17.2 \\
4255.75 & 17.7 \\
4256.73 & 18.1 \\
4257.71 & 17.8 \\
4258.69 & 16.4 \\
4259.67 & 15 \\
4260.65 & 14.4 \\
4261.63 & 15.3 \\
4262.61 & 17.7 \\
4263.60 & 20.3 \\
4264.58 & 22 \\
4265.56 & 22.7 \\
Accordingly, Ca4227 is 2.1 A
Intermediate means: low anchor 20.2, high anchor 19.5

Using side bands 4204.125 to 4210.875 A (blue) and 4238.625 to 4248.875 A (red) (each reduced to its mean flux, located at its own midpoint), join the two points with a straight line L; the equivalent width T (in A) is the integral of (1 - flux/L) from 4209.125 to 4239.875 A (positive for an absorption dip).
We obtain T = 1.7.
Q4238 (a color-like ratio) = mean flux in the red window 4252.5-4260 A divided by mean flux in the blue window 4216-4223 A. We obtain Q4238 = 0.84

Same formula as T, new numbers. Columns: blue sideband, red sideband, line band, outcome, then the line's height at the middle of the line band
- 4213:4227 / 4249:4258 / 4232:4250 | -1.29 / 17.6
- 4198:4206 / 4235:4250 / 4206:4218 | -2.38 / 16.5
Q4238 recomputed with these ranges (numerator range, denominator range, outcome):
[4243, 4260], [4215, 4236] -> 1.02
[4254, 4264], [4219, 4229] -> 1.06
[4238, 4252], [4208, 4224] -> 0.95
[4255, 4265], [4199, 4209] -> 1.04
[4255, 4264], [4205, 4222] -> 0.85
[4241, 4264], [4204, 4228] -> 0.99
